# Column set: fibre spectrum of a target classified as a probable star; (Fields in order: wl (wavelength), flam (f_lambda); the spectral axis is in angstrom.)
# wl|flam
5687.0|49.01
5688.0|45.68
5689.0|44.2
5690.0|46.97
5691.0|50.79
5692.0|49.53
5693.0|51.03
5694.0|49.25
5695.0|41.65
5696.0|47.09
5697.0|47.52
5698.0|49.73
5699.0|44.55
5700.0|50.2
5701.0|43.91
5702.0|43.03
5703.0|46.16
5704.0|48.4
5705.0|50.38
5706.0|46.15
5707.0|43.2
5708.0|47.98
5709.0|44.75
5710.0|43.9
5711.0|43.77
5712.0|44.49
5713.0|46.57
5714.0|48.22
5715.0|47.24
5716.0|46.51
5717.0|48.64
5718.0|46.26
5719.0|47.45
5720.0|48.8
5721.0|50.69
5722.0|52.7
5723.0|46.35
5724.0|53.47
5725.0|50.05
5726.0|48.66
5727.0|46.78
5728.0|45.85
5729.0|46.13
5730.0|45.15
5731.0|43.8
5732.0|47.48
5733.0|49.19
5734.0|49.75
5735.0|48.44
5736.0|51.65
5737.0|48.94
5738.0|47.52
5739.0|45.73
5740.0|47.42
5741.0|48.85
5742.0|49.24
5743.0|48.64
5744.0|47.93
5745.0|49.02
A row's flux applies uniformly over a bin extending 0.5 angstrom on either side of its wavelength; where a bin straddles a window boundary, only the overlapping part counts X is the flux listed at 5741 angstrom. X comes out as 48.85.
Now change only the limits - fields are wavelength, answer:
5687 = 49.01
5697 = 47.52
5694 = 49.25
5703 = 46.16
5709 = 44.75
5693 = 51.03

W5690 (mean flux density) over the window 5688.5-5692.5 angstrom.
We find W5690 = 47.9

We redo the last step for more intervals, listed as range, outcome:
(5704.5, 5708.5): 46.9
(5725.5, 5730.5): 46.5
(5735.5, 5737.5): 50.3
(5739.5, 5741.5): 48.1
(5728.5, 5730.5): 45.6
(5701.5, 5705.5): 47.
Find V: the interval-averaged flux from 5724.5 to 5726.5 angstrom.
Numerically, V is 49.4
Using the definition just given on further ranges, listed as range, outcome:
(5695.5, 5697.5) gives 47.3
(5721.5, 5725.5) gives 50.6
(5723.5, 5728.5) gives 49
